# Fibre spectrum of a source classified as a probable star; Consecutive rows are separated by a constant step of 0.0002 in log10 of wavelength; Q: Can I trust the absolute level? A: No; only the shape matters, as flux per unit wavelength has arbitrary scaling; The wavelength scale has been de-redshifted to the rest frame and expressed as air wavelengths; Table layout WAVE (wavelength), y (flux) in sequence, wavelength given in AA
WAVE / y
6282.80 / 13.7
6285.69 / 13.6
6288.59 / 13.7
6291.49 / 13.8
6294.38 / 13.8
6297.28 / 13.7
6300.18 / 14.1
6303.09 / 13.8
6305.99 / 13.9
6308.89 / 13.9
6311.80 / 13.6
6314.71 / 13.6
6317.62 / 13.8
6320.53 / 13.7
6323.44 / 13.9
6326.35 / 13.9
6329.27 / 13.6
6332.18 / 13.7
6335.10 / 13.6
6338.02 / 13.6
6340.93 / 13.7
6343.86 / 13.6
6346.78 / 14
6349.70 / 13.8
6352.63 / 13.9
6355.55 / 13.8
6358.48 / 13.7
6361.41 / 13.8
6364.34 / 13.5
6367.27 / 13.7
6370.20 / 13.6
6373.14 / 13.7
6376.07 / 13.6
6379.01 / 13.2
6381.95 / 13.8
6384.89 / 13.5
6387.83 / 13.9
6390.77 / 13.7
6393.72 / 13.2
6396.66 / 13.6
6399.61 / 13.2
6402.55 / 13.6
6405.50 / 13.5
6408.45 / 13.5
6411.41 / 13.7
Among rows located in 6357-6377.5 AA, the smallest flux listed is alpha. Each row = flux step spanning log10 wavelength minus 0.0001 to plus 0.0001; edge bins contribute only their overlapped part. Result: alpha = 13.5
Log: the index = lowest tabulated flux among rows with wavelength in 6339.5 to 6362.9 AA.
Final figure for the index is 13.6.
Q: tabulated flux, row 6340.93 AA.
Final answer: 13.7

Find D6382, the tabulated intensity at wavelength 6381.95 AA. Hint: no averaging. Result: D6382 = 13.8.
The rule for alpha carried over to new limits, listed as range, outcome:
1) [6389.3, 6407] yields 13.2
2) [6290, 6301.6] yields 13.7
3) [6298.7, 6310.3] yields 13.8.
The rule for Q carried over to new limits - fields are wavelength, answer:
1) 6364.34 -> 13.5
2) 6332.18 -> 13.7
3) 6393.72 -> 13.2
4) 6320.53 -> 13.7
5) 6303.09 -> 13.8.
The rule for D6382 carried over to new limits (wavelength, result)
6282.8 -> 13.7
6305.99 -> 13.9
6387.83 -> 13.9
